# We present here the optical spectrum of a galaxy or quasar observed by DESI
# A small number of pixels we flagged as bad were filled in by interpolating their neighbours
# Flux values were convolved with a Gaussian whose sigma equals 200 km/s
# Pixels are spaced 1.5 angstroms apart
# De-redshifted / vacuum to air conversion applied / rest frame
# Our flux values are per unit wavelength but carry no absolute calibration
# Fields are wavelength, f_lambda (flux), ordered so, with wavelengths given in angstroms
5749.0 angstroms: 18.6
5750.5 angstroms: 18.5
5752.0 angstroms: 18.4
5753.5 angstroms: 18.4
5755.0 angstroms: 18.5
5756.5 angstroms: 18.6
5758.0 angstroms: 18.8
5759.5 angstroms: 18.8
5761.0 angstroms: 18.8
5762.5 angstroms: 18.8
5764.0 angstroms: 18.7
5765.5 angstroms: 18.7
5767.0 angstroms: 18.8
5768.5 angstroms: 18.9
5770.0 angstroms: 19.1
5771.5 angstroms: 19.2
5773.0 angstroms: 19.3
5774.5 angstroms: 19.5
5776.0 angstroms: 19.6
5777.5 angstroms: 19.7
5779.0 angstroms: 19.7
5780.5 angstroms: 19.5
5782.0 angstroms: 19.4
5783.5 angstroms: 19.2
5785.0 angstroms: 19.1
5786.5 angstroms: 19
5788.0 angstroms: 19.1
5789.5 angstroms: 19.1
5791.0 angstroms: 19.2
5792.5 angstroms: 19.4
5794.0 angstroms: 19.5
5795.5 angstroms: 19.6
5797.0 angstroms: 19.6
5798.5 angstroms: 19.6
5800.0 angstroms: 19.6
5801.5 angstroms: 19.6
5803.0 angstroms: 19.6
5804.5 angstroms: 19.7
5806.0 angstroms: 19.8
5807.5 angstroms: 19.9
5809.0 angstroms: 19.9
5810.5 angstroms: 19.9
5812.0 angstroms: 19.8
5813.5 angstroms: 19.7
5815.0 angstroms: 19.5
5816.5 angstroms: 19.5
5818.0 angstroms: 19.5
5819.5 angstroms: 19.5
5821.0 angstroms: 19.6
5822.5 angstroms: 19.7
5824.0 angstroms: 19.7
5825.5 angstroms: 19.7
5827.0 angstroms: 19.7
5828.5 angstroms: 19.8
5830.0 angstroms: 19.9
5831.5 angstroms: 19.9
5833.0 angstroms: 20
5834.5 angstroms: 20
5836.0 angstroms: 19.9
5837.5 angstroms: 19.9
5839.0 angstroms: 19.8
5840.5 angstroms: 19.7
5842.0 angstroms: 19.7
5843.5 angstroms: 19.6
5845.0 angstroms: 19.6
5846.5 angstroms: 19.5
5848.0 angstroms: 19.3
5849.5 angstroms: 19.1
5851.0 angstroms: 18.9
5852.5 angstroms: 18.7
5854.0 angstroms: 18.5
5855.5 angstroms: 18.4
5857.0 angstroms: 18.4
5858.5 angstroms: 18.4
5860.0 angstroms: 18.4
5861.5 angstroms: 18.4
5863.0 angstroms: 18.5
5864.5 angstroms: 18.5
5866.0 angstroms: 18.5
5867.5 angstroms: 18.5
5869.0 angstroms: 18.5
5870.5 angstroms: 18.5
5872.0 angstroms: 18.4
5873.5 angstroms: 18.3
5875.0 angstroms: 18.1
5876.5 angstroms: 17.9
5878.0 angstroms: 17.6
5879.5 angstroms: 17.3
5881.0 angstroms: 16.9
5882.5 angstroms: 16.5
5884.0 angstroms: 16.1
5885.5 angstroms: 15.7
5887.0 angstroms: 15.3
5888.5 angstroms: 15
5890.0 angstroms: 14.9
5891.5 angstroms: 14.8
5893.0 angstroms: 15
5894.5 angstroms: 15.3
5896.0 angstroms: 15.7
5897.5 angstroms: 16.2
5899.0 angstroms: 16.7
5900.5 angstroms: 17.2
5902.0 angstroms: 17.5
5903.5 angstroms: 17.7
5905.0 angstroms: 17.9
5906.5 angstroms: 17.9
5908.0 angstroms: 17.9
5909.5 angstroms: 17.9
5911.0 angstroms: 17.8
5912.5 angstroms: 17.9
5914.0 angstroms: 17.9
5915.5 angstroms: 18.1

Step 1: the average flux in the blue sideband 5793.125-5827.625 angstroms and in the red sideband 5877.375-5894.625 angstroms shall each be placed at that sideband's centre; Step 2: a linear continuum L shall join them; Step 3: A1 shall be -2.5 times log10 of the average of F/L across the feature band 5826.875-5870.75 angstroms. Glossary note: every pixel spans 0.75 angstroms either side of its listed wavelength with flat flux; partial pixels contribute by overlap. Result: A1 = -0.08 mag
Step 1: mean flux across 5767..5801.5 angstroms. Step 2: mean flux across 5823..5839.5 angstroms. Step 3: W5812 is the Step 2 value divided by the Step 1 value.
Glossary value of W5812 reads 1.03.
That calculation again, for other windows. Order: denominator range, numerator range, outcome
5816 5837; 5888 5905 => 0.82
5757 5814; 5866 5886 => 0.91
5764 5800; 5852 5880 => 0.95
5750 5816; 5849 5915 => 0.91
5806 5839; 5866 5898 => 0.85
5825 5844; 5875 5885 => 0.86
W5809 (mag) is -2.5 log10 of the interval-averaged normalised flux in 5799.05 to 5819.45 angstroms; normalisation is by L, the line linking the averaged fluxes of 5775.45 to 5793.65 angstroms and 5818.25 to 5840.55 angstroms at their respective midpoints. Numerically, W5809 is -0.01 mag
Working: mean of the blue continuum 19.3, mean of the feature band 19.7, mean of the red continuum 19.8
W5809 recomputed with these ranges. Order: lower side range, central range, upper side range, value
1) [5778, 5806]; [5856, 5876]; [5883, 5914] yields -0.059 mag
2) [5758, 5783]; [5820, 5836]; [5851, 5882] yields -0.068 mag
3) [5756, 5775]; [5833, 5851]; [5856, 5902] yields -0.111 mag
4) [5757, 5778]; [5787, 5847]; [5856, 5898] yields -0.085 mag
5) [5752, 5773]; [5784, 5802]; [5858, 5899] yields -0.059 mag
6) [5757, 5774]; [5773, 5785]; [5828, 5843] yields -0.022 mag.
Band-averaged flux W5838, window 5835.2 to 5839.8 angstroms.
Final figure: 19.9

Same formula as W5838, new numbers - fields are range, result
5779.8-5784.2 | 19.4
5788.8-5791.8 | 19.2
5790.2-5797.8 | 19.5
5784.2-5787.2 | 19.1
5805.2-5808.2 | 19.8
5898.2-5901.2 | 16.9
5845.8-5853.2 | 19.1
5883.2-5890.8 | 15.4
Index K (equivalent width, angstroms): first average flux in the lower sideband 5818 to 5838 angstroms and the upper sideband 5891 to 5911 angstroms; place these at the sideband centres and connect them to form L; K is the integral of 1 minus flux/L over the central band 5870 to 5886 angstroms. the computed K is 0.3 angstroms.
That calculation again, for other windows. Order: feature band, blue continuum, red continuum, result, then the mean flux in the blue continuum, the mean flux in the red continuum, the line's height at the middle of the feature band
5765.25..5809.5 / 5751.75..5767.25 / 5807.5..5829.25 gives -0.58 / 18.7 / 19.7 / 19.1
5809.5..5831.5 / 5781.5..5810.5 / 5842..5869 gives -0.56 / 19.5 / 18.8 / 19.2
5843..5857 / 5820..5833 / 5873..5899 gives -0.49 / 19.8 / 16.3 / 18.4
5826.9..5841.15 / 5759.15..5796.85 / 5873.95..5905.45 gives -1.64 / 19.2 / 16.4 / 17.8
